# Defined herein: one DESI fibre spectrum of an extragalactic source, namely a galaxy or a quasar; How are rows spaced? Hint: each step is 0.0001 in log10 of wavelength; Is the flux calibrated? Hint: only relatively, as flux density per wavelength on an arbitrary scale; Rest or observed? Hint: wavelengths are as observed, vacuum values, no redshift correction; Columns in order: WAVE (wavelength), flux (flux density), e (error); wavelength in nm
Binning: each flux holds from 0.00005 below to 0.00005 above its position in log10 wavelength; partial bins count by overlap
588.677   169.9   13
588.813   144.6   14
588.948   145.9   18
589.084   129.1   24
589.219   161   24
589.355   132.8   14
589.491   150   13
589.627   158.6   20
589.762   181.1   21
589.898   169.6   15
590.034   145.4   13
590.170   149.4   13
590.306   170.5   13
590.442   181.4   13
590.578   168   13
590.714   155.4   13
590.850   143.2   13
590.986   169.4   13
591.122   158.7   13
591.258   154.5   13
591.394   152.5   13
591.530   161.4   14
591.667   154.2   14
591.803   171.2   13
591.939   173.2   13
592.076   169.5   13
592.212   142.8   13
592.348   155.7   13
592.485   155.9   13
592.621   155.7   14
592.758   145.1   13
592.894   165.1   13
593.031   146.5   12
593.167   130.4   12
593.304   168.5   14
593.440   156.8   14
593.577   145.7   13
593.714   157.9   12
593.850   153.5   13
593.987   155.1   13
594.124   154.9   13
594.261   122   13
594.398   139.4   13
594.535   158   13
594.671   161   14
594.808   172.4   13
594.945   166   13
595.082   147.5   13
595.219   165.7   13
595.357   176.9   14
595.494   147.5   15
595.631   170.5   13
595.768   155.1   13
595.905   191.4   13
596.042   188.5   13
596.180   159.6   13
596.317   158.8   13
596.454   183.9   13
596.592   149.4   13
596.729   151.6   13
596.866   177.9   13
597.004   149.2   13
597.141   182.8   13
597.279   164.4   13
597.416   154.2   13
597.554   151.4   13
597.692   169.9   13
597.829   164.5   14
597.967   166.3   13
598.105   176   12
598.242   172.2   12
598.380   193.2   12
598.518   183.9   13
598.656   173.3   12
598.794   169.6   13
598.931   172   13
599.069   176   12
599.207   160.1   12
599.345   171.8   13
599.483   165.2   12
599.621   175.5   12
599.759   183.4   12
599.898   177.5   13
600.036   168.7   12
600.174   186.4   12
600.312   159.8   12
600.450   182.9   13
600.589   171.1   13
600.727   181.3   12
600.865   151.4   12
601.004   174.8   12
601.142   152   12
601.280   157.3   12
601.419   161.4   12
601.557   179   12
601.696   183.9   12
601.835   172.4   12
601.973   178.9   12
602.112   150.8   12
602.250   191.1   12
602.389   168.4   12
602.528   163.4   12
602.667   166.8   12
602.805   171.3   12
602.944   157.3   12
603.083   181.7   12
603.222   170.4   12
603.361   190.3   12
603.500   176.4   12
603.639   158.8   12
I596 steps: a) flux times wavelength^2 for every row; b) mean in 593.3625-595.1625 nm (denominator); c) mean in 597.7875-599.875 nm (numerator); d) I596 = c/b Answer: 1.15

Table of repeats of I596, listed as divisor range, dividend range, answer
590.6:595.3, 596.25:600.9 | 1.11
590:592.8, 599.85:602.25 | 1.11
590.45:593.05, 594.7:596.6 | 1.07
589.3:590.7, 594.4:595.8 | 1.02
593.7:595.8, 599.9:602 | 1.11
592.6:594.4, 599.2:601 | 1.18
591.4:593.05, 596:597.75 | 1.06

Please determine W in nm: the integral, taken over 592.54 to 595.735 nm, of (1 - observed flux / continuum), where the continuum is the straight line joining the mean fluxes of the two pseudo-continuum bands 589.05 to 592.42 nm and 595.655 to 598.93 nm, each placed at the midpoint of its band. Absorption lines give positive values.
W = 0.18 nm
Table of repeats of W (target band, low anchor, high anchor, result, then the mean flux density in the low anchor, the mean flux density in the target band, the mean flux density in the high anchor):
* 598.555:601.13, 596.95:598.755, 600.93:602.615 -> -0.04 nm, 169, 172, 169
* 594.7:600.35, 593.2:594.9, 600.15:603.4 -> -0.28 nm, 153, 169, 171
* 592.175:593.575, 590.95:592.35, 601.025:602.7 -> 0.08 nm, 160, 152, 169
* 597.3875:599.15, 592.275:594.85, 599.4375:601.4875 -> -0.07 nm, 152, 171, 170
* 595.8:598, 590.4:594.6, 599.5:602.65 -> -0.04 nm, 155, 166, 171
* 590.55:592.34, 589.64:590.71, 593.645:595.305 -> 0.03 nm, 165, 159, 155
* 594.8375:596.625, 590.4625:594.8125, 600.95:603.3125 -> -0.07 nm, 155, 167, 170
